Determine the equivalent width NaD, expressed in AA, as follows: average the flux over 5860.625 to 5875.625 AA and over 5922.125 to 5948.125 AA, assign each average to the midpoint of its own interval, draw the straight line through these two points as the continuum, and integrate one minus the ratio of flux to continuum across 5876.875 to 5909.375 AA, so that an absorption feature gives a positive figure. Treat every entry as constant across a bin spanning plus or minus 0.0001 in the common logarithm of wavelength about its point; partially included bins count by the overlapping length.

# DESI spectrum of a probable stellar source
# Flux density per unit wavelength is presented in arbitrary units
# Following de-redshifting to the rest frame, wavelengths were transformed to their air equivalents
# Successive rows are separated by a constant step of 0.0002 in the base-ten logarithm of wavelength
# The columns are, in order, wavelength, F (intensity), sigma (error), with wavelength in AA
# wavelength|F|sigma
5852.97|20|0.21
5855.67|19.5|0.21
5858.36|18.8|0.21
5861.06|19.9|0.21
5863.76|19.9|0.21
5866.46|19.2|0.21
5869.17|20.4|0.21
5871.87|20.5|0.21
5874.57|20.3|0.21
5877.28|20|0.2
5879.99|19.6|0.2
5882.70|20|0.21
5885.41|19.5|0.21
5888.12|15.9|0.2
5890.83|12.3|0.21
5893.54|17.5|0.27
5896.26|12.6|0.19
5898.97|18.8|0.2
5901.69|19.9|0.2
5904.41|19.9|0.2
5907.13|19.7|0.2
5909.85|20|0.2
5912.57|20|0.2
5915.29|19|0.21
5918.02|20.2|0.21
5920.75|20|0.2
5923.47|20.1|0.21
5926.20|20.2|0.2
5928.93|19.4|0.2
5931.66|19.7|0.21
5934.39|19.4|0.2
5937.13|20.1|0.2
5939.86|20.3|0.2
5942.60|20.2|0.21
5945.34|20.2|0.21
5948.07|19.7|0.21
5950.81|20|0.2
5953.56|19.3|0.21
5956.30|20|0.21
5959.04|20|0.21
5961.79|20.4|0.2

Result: 3.3 AA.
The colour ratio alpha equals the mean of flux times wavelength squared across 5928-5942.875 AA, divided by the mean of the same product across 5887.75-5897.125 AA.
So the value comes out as 1.4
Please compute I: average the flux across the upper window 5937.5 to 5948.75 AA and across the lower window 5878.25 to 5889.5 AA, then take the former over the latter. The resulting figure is 1.07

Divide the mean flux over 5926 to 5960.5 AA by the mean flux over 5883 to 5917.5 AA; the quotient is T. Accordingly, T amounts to 1.10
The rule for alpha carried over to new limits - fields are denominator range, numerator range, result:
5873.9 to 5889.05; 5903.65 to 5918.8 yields 1.04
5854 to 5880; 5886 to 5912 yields 0.90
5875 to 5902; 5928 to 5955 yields 1.15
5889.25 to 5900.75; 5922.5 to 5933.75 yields 1.29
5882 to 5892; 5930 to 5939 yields 1.19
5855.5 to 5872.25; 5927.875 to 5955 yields 1.03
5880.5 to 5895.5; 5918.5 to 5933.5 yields 1.18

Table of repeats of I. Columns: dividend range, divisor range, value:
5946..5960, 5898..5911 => 1.01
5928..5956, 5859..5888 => 1.01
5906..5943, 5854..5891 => 1.03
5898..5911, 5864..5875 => 0.98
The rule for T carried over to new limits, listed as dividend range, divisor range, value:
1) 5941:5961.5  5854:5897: 1.07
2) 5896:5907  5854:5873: 0.94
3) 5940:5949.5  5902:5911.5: 1.01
